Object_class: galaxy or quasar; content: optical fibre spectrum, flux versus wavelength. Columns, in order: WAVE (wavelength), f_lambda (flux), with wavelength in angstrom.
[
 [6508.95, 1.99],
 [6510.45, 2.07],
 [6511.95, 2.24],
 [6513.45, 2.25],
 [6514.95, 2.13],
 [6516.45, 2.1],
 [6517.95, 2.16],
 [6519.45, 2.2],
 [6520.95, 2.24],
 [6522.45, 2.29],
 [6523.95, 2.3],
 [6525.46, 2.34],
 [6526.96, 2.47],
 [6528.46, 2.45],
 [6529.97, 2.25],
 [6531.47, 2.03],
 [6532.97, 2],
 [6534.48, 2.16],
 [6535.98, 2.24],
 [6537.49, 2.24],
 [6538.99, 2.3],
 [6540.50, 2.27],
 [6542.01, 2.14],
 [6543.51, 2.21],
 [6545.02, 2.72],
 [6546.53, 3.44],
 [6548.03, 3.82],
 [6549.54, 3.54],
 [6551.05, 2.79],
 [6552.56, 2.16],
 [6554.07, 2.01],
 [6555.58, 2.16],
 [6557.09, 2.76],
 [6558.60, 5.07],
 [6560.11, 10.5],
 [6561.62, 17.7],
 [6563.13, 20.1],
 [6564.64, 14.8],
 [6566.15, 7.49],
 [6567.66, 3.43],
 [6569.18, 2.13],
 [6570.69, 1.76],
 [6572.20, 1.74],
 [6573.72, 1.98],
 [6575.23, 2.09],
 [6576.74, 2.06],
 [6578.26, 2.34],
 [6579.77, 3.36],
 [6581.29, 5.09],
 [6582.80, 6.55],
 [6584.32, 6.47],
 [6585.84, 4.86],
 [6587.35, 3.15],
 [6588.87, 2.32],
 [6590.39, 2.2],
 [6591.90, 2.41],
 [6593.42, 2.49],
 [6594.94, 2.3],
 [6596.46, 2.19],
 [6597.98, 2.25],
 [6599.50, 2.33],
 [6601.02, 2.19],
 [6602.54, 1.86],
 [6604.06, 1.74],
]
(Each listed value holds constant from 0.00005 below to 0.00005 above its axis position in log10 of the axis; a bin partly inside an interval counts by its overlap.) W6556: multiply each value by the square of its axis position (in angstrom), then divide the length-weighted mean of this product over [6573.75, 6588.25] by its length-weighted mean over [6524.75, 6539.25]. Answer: 1.8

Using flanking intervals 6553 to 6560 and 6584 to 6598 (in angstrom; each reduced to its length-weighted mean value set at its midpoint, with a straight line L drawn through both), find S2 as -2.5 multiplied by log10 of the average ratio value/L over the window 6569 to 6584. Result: 0.07 mag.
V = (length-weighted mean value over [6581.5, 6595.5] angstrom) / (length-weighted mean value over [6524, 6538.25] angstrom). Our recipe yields 1.7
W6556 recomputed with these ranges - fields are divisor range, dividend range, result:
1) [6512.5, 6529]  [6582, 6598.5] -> 1.53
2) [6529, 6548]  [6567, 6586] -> 1.41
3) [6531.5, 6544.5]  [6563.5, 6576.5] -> 2.21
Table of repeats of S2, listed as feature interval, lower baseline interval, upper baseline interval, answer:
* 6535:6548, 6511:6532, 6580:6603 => 0.01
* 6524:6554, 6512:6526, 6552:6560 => 0.16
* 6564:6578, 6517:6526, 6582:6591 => -0.08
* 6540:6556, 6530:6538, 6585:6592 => -0.13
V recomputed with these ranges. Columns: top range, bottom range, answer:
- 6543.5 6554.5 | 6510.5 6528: 1.29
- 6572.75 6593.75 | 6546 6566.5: 0.48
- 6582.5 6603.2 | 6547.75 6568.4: 0.43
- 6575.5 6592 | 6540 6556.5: 1.39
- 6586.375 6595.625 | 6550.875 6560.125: 0.73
